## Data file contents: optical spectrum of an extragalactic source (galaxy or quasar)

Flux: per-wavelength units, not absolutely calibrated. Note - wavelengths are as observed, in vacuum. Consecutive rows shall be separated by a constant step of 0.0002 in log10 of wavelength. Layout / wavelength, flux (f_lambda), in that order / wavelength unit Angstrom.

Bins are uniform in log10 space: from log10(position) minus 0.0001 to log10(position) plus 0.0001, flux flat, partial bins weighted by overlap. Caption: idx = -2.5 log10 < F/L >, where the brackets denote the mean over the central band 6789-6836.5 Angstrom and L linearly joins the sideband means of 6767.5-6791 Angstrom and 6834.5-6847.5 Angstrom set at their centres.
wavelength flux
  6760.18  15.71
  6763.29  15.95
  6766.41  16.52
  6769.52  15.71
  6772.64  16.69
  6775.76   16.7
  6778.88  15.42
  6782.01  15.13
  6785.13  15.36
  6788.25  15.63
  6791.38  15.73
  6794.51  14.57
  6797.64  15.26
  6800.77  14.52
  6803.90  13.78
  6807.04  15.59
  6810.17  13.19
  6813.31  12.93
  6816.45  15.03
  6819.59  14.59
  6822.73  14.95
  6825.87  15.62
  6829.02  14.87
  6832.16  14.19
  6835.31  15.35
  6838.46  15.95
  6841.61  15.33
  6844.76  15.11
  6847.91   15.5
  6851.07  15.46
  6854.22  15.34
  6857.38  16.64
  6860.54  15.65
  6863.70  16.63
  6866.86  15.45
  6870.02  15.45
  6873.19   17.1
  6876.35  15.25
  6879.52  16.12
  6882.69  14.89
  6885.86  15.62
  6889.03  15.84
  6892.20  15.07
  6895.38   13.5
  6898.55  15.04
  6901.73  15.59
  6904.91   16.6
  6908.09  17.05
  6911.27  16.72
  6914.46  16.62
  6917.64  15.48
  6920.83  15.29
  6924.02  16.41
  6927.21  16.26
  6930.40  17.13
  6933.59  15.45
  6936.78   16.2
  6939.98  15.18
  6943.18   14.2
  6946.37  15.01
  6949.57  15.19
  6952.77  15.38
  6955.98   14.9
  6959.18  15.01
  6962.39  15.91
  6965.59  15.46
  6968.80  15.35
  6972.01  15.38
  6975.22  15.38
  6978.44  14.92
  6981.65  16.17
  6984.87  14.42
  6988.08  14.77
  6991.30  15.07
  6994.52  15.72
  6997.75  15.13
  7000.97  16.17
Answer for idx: 0.07 mag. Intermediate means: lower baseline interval 15.8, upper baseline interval 15.4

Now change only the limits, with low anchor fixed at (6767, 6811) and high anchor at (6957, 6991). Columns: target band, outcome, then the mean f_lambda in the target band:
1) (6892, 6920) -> -0.03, 15.8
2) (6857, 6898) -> -0.02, 15.6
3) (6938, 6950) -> 0.03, 14.9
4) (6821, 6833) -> 0.02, 15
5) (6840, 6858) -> -0.02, 15.5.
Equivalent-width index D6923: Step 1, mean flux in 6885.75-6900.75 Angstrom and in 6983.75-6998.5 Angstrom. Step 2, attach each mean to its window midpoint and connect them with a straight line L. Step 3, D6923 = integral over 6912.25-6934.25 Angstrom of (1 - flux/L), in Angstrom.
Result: -1.7 Angstrom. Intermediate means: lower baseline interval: 15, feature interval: 16.1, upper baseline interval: 15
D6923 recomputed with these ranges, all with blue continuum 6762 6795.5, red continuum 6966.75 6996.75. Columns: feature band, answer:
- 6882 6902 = 0.55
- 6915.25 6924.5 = -0.19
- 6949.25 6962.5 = 0.08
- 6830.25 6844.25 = 0.39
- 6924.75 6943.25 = -0.63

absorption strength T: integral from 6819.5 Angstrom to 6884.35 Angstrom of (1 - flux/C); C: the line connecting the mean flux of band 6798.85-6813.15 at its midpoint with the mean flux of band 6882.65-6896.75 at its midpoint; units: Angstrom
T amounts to -3.9 Angstrom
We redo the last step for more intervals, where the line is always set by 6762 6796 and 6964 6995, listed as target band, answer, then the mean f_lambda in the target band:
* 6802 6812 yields 1.0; 14.2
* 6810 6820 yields 1.1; 14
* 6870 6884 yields -0.3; 15.8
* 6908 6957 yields -1.2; 15.7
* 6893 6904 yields 0.4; 14.8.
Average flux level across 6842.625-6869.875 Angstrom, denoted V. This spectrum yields 15.7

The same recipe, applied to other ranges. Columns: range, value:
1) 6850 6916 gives 15.8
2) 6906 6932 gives 16.4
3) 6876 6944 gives 15.7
